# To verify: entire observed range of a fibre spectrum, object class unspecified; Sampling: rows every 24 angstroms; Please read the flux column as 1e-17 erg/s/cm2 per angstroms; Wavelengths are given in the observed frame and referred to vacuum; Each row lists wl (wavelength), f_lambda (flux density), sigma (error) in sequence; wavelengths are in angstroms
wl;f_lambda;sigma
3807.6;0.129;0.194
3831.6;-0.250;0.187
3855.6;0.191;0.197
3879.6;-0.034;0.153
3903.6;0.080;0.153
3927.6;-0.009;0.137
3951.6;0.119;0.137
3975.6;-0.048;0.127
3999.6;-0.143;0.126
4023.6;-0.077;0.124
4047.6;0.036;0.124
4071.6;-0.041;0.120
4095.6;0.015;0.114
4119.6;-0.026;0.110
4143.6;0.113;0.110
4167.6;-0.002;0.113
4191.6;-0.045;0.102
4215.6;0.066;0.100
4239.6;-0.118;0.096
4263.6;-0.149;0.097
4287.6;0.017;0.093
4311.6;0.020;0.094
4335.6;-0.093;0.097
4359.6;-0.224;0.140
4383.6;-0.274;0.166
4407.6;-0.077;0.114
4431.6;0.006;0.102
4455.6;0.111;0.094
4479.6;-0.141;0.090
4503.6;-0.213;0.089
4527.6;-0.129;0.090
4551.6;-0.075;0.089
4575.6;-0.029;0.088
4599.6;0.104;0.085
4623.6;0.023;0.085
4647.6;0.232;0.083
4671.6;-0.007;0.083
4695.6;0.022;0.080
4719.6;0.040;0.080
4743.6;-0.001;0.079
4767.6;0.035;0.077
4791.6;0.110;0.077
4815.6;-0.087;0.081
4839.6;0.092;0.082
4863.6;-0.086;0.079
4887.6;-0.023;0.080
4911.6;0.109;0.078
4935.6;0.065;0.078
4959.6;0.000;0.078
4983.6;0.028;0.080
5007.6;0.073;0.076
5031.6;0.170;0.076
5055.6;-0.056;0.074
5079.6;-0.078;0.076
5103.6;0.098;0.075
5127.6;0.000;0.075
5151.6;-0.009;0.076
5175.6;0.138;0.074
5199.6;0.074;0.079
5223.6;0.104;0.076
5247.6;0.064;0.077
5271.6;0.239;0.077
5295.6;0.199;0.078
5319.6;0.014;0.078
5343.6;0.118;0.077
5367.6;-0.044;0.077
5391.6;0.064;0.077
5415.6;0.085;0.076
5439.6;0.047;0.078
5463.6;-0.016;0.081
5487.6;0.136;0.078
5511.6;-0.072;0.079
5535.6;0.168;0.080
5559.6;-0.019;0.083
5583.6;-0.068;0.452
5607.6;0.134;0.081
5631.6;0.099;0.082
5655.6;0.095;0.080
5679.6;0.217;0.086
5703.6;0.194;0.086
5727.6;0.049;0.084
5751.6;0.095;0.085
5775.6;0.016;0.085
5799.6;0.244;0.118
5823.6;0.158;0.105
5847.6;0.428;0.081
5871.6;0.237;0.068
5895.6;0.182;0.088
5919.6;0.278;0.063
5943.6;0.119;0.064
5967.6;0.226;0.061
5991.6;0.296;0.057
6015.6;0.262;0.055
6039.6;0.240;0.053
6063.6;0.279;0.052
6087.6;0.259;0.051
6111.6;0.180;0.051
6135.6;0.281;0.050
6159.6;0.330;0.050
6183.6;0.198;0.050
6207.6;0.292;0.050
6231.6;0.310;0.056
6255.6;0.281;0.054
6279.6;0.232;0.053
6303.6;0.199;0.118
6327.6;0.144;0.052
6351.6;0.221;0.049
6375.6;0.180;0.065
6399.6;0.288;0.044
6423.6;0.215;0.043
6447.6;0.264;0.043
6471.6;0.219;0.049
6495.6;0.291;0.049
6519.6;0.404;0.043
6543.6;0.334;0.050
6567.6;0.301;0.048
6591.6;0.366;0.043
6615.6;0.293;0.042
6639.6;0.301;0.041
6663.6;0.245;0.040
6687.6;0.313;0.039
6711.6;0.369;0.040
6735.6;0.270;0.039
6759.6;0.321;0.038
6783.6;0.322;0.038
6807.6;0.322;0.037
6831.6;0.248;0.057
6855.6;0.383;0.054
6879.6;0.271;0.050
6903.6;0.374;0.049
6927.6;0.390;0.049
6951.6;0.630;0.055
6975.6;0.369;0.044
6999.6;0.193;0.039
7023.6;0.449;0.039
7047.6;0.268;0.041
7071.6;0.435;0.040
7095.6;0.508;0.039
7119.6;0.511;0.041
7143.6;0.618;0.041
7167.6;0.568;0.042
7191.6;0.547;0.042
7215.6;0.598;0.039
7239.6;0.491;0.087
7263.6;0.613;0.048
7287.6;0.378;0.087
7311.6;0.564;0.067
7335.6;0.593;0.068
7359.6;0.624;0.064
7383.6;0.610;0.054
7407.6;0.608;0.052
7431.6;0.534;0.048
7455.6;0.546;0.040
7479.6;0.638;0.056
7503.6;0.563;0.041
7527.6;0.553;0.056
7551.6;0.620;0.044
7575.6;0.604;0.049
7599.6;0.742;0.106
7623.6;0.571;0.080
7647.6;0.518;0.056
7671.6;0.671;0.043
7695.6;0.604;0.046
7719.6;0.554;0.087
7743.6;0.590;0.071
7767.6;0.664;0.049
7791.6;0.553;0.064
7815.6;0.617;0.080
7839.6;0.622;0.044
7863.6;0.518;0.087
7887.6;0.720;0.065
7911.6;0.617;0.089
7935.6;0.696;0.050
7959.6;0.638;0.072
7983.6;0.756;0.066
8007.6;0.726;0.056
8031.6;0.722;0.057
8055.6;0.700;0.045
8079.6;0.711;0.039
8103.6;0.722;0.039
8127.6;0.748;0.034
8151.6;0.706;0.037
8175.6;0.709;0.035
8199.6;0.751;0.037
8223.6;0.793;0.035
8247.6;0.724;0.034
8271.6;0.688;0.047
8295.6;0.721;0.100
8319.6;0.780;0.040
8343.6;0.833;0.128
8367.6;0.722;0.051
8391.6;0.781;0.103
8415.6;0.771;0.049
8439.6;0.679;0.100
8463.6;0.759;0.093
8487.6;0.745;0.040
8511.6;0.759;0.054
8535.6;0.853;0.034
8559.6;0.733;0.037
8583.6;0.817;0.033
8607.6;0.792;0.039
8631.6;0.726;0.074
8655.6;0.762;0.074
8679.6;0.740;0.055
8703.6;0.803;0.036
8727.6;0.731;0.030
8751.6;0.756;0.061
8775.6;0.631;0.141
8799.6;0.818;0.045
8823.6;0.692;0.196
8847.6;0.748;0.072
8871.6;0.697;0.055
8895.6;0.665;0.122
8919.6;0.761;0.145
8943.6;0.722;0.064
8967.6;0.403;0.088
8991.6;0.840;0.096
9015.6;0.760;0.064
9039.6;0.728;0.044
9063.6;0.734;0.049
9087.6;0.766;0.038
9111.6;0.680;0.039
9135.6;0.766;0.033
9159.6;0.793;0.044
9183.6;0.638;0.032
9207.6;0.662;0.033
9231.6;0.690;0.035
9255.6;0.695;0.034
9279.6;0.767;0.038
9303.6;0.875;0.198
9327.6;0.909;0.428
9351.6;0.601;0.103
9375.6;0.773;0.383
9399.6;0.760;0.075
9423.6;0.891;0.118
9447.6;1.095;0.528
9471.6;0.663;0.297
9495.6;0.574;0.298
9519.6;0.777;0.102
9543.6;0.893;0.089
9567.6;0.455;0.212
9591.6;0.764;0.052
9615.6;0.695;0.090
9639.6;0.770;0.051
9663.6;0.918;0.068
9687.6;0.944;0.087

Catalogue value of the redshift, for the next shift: 0.78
